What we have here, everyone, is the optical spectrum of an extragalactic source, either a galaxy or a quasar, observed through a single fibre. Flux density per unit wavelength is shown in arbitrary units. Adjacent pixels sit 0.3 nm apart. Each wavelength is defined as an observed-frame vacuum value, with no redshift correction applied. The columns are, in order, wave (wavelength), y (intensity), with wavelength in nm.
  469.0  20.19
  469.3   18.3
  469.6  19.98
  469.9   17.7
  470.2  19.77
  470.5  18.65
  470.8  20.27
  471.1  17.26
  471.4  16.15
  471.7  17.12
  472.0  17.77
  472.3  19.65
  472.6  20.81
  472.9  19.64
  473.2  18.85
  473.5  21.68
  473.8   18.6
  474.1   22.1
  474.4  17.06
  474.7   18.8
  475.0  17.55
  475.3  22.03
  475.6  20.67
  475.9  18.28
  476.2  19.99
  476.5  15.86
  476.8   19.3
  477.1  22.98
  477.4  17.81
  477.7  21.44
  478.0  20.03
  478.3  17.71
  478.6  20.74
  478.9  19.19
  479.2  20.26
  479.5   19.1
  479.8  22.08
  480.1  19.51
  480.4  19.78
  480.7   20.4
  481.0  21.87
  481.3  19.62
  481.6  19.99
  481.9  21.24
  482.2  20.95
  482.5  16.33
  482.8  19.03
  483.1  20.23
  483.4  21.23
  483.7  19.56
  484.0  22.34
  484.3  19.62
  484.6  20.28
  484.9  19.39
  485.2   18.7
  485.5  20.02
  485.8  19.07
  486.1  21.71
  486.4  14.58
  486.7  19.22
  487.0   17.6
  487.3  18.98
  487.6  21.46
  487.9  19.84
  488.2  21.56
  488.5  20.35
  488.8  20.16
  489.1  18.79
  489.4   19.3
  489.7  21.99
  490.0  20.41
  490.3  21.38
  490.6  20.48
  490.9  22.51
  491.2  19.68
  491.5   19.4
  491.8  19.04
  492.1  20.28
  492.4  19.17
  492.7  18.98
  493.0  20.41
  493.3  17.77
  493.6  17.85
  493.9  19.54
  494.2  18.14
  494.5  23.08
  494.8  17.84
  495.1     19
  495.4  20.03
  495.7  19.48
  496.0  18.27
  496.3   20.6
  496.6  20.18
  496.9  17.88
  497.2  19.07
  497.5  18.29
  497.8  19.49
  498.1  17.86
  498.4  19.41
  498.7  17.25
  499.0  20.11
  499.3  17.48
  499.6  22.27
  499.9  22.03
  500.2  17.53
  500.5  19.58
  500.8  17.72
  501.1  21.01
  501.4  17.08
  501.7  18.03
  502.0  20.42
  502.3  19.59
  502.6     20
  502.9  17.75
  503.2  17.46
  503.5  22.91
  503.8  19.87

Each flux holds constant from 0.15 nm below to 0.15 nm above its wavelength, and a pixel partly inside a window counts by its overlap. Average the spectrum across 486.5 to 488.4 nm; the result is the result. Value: 19.7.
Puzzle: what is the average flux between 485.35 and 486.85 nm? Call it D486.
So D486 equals 18.9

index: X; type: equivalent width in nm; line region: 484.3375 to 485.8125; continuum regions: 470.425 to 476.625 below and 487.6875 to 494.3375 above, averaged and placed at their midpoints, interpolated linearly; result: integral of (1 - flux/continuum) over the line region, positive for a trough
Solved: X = 0.00 nm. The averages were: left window 19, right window 19.9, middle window 19.5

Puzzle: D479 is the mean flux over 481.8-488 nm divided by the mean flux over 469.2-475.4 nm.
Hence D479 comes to 1.03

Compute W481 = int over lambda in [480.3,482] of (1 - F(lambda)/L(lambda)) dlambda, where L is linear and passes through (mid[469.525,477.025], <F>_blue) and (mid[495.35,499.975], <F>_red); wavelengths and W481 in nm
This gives -0.120 nm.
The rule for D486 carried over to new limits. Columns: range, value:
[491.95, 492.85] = 19.5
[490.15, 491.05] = 21.5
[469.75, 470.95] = 19.1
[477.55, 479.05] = 19.8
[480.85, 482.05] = 20.7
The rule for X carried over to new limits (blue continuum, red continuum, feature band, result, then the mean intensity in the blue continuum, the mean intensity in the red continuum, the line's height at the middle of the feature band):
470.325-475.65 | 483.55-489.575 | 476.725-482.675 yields -0.20 nm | 19.1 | 19.6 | 19.4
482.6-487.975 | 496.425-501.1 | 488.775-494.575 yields -0.15 nm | 19.6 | 19.1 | 19.4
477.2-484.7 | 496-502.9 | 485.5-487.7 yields 0.09 nm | 20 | 19.2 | 19.8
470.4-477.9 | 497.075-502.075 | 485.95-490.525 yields -0.17 nm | 19.2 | 19.1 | 19.1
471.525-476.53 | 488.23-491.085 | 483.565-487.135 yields 0.16 nm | 19.3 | 20.6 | 20.3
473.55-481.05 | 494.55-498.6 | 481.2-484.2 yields -0.08 nm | 19.7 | 19.1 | 19.6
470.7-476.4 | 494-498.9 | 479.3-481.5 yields -0.14 nm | 19.1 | 19.1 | 19.1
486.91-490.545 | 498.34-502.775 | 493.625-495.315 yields 0.03 nm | 20.2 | 19.3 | 19.8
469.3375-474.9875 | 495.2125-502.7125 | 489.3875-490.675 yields -0.12 nm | 18.9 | 19.2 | 19.1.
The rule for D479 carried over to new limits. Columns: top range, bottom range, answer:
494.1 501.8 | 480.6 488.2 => 0.97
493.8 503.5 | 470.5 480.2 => 0.99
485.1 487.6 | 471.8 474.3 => 0.96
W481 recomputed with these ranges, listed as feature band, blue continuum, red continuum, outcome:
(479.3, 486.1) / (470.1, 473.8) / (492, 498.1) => -0.35 nm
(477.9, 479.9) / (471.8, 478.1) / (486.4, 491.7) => -0.01 nm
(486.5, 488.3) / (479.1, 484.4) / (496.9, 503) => 0.02 nm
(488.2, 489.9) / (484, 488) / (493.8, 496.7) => -0.07 nm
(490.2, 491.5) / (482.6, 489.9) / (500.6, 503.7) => -0.08 nm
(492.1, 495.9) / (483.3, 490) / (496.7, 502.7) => 0.02 nm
